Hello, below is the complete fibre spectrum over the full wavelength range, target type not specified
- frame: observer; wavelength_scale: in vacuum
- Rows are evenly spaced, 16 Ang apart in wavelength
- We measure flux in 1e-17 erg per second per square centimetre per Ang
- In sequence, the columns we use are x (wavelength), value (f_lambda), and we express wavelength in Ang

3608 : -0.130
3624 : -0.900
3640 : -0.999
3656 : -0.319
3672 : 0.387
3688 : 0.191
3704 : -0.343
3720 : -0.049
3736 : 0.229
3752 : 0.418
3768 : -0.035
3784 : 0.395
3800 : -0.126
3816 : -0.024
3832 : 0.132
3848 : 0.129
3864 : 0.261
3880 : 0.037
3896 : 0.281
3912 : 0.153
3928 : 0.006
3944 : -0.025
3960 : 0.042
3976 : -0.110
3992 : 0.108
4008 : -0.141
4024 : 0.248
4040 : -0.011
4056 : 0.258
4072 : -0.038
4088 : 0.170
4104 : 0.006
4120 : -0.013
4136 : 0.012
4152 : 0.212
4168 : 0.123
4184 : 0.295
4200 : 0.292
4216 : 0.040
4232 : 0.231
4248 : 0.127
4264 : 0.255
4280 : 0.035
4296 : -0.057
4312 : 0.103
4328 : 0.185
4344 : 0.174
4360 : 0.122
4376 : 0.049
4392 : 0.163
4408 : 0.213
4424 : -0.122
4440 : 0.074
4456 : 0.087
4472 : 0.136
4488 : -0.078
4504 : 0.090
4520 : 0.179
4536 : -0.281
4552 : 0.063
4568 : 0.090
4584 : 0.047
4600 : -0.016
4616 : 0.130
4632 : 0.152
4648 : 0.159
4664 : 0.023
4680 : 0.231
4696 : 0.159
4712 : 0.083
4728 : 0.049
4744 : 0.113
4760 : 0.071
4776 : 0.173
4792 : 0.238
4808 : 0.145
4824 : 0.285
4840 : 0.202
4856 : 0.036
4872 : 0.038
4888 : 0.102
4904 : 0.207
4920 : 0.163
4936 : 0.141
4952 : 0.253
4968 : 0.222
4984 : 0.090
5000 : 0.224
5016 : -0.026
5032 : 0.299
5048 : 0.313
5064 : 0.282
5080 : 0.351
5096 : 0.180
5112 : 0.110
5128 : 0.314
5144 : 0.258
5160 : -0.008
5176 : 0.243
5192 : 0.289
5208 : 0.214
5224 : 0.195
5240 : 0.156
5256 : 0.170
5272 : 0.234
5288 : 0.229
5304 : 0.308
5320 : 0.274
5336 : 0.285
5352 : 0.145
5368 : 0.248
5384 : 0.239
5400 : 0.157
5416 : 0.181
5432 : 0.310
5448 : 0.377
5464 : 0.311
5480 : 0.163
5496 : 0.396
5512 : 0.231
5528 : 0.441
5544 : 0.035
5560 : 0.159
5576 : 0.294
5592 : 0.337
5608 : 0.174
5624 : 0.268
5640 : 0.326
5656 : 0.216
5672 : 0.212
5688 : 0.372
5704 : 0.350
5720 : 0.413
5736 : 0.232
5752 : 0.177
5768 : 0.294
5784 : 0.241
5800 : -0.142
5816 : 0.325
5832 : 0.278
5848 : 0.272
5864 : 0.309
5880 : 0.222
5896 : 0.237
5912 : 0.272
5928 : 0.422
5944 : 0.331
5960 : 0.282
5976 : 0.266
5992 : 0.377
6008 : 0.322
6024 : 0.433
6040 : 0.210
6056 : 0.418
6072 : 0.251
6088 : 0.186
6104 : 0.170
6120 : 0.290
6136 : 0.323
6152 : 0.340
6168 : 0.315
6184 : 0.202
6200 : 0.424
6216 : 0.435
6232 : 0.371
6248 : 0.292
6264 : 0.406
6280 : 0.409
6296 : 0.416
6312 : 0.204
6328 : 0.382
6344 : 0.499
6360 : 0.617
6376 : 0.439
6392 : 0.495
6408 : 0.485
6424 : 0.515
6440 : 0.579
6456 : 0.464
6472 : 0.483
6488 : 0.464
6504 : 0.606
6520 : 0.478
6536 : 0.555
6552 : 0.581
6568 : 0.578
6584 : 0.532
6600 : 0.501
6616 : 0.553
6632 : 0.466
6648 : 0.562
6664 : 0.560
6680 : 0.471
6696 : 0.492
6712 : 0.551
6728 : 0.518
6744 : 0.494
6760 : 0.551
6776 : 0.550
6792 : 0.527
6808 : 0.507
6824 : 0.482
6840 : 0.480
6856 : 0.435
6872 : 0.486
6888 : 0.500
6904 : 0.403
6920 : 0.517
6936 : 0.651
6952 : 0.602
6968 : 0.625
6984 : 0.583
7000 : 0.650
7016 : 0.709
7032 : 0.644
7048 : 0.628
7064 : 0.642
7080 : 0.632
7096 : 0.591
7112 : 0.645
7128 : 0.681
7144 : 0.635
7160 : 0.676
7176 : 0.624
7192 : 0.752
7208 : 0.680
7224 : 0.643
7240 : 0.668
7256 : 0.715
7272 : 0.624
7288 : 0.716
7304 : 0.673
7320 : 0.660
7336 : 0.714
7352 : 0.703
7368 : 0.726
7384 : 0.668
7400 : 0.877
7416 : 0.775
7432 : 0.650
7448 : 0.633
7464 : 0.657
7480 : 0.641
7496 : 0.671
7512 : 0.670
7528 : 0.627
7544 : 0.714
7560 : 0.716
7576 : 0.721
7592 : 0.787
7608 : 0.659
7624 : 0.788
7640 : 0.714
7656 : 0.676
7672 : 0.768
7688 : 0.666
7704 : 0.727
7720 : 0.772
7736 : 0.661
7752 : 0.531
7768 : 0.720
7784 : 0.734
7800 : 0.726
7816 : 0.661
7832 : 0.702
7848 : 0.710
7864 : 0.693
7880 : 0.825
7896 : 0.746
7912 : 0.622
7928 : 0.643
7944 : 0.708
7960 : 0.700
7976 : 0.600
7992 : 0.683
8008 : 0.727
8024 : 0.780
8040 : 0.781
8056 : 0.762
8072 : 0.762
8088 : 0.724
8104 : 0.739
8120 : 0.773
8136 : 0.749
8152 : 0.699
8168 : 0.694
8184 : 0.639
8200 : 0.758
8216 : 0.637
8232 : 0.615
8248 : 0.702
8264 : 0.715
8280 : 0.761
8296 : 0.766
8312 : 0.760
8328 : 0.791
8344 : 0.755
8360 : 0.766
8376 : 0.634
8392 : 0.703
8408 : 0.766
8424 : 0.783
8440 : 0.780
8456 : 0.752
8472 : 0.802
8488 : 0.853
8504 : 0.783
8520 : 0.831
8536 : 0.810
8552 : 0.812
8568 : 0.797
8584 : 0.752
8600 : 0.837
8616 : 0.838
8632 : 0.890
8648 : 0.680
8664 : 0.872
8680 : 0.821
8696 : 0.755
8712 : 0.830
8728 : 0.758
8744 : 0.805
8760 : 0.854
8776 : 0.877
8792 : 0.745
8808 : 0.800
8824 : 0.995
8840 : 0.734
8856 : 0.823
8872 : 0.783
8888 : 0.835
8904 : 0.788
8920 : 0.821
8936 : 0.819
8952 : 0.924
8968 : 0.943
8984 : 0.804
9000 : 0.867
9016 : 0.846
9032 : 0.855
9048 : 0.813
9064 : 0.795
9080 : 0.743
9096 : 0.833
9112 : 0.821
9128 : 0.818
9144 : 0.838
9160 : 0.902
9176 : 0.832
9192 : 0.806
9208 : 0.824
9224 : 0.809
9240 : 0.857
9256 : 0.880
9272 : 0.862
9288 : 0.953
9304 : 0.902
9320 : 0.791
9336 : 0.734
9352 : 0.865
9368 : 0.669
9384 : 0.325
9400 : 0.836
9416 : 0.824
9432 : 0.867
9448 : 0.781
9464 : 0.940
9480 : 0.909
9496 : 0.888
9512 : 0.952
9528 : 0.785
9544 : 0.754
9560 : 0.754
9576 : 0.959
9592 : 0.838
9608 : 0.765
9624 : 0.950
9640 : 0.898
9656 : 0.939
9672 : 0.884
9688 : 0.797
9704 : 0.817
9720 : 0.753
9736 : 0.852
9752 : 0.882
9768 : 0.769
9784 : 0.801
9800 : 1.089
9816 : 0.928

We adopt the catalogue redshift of 0.590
